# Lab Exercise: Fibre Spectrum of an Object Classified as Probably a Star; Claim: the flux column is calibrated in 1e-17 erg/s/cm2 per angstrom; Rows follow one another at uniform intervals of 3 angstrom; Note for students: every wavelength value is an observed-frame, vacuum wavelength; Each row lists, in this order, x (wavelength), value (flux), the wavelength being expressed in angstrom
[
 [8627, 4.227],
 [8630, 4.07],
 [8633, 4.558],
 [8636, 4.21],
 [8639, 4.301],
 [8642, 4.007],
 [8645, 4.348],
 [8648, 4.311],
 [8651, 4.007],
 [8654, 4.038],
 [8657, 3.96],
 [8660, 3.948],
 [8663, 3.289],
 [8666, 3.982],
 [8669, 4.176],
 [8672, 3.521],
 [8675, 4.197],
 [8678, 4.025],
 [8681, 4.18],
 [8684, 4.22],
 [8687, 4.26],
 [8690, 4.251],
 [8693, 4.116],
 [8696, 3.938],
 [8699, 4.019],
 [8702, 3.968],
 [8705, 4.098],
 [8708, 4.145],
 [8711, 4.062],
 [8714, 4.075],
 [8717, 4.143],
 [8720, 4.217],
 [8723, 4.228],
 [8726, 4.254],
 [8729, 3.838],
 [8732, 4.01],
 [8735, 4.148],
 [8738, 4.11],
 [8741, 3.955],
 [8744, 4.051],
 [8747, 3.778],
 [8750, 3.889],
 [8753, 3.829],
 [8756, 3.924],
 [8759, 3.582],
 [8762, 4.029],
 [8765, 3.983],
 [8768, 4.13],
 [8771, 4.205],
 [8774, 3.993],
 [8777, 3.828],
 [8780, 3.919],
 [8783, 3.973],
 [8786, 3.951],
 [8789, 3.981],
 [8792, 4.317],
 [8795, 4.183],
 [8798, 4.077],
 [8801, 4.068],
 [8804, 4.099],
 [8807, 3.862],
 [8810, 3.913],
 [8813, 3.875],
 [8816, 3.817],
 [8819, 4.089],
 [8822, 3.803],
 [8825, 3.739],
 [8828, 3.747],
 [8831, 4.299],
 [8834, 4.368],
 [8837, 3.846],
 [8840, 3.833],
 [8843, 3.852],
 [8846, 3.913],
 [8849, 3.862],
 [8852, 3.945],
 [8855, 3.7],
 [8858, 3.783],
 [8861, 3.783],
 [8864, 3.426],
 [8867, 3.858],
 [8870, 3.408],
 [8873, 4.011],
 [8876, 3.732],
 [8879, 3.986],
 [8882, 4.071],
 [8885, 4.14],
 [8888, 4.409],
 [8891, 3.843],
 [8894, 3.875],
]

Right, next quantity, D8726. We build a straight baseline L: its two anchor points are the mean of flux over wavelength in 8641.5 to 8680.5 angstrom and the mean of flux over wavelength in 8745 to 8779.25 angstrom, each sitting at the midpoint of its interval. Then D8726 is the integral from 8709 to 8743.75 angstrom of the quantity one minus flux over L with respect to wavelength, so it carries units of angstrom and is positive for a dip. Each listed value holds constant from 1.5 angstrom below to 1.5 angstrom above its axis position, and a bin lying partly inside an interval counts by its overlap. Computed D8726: -1.3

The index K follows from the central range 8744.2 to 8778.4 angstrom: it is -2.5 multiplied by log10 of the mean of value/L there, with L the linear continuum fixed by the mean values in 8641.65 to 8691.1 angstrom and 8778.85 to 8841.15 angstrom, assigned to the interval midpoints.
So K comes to 0.021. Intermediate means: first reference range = 4.04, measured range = 3.93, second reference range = 3.99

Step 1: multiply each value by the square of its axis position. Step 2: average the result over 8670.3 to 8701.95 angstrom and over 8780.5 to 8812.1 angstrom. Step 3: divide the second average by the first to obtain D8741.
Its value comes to 1.02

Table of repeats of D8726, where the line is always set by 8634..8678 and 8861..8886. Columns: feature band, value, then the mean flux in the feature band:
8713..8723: -0.49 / 4.16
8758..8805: -1.40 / 4.02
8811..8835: -0.56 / 3.96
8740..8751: 0.07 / 3.92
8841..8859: -0.01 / 3.84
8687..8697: -0.35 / 4.13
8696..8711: -0.24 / 4.05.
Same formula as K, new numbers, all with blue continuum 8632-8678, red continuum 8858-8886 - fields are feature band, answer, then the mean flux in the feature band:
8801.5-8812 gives -0.022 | 3.96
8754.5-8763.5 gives 0.026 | 3.84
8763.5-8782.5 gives -0.023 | 4.01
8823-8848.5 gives -0.025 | 3.94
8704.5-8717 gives -0.030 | 4.1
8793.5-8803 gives -0.058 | 4.11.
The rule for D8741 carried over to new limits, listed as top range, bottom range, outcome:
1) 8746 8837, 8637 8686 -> 1.01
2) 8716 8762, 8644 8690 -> 1.01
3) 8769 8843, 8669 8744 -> 1.00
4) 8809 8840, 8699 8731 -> 0.99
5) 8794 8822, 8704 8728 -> 0.98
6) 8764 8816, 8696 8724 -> 1.00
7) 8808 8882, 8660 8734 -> 0.99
